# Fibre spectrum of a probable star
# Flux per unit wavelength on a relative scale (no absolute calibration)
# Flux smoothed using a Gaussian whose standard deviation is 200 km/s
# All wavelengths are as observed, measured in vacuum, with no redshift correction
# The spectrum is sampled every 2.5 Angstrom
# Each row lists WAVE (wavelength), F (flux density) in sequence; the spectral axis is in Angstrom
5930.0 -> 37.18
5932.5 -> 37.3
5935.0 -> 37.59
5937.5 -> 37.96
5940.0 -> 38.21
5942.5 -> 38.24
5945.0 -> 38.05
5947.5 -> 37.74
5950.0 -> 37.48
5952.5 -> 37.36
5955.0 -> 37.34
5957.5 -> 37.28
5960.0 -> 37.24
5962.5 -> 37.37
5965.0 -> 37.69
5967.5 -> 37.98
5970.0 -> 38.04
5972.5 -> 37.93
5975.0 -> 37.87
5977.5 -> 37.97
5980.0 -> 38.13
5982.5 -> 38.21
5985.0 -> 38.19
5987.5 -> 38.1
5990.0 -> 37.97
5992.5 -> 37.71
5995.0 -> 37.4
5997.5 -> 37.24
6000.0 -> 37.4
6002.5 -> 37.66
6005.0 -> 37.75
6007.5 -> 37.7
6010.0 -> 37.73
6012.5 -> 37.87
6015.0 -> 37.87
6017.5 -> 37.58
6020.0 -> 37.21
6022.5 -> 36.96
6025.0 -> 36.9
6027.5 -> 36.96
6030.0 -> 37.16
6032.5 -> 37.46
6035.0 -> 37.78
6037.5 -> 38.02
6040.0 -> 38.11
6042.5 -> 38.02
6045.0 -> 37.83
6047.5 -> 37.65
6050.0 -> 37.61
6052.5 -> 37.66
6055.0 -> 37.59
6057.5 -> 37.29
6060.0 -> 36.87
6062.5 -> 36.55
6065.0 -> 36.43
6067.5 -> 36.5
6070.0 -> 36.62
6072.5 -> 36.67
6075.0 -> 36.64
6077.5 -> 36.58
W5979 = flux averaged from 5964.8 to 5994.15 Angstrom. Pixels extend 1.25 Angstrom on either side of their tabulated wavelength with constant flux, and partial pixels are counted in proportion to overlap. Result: 38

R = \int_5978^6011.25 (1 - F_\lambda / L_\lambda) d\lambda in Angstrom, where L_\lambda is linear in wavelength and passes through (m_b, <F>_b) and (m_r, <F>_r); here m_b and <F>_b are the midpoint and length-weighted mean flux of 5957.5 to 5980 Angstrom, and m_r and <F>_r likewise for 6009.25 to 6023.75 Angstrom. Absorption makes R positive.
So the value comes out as -0.1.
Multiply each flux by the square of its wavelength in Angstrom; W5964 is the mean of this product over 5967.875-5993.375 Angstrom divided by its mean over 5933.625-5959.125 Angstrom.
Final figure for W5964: 1.0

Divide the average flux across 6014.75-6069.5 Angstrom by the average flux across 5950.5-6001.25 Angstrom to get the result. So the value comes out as 0.99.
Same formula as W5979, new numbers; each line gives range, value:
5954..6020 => 37.7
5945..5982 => 37.7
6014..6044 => 37.5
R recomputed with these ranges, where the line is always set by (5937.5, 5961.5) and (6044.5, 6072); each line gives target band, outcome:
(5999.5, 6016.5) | -0.2 Angstrom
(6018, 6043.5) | -0.1 Angstrom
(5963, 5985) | -0.2 Angstrom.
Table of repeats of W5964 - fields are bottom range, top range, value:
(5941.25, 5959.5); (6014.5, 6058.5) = 1.03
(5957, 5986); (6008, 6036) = 1.01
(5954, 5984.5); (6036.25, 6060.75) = 1.02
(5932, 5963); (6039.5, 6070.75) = 1.03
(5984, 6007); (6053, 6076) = 1.00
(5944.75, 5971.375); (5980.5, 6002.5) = 1.02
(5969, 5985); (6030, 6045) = 1.01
